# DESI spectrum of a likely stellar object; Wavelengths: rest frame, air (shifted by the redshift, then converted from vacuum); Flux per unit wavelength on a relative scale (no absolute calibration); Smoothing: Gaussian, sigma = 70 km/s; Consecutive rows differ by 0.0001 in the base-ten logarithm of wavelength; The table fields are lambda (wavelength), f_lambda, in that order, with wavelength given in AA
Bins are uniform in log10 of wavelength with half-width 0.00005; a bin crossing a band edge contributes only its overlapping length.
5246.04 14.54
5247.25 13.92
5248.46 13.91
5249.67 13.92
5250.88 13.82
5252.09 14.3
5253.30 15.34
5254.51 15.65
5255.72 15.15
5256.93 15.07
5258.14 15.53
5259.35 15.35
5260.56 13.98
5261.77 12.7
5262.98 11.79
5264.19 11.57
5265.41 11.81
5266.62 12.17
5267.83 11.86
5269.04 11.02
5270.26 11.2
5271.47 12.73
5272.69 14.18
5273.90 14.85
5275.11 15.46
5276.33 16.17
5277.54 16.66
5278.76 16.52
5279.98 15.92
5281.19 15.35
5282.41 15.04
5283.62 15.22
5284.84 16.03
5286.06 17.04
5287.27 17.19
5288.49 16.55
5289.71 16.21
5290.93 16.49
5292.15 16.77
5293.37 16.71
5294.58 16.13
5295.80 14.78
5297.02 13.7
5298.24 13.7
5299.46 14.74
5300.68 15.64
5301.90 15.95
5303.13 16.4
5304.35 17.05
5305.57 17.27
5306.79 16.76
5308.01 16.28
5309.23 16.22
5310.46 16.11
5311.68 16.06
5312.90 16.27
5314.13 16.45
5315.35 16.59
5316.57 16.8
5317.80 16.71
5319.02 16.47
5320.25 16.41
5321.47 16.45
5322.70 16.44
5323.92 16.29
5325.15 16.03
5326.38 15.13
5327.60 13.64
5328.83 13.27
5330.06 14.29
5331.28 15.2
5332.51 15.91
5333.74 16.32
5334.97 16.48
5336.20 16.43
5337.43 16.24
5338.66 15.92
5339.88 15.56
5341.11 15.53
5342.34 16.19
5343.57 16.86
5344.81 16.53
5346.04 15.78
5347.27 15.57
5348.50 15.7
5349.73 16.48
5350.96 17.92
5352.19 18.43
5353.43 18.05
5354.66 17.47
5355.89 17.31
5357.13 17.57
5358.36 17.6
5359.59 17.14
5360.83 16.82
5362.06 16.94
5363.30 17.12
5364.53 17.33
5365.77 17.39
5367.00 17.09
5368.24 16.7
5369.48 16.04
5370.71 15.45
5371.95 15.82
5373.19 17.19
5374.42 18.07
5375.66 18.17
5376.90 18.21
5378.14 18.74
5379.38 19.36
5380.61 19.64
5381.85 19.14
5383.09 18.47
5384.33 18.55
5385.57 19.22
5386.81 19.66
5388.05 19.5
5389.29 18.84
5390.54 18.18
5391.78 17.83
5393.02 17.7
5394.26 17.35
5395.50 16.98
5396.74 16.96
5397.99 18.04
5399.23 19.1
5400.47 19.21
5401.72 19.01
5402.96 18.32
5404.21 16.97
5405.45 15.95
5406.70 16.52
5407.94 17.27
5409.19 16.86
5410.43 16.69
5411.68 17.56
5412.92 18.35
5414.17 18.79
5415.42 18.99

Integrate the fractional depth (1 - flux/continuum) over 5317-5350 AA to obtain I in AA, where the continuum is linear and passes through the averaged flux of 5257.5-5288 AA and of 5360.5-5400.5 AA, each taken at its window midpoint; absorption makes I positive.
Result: 1.0 AA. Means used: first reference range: 14.3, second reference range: 17.9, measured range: 15.8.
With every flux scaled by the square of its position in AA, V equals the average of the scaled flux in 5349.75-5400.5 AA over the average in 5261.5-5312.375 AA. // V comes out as 1.2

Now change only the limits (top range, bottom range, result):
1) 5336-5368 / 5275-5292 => 1.07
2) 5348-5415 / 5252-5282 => 1.31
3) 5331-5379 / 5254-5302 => 1.17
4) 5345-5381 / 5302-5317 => 1.07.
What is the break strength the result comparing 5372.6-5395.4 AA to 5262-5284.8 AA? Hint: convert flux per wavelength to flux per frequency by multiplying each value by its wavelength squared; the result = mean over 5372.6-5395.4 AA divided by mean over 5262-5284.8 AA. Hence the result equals 1.39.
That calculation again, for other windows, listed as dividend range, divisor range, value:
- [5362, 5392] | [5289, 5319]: 1.15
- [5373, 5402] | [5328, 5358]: 1.15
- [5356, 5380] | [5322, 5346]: 1.12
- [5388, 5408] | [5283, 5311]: 1.15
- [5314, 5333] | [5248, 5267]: 1.16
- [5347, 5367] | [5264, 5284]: 1.27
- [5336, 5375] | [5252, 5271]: 1.30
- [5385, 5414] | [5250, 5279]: 1.35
